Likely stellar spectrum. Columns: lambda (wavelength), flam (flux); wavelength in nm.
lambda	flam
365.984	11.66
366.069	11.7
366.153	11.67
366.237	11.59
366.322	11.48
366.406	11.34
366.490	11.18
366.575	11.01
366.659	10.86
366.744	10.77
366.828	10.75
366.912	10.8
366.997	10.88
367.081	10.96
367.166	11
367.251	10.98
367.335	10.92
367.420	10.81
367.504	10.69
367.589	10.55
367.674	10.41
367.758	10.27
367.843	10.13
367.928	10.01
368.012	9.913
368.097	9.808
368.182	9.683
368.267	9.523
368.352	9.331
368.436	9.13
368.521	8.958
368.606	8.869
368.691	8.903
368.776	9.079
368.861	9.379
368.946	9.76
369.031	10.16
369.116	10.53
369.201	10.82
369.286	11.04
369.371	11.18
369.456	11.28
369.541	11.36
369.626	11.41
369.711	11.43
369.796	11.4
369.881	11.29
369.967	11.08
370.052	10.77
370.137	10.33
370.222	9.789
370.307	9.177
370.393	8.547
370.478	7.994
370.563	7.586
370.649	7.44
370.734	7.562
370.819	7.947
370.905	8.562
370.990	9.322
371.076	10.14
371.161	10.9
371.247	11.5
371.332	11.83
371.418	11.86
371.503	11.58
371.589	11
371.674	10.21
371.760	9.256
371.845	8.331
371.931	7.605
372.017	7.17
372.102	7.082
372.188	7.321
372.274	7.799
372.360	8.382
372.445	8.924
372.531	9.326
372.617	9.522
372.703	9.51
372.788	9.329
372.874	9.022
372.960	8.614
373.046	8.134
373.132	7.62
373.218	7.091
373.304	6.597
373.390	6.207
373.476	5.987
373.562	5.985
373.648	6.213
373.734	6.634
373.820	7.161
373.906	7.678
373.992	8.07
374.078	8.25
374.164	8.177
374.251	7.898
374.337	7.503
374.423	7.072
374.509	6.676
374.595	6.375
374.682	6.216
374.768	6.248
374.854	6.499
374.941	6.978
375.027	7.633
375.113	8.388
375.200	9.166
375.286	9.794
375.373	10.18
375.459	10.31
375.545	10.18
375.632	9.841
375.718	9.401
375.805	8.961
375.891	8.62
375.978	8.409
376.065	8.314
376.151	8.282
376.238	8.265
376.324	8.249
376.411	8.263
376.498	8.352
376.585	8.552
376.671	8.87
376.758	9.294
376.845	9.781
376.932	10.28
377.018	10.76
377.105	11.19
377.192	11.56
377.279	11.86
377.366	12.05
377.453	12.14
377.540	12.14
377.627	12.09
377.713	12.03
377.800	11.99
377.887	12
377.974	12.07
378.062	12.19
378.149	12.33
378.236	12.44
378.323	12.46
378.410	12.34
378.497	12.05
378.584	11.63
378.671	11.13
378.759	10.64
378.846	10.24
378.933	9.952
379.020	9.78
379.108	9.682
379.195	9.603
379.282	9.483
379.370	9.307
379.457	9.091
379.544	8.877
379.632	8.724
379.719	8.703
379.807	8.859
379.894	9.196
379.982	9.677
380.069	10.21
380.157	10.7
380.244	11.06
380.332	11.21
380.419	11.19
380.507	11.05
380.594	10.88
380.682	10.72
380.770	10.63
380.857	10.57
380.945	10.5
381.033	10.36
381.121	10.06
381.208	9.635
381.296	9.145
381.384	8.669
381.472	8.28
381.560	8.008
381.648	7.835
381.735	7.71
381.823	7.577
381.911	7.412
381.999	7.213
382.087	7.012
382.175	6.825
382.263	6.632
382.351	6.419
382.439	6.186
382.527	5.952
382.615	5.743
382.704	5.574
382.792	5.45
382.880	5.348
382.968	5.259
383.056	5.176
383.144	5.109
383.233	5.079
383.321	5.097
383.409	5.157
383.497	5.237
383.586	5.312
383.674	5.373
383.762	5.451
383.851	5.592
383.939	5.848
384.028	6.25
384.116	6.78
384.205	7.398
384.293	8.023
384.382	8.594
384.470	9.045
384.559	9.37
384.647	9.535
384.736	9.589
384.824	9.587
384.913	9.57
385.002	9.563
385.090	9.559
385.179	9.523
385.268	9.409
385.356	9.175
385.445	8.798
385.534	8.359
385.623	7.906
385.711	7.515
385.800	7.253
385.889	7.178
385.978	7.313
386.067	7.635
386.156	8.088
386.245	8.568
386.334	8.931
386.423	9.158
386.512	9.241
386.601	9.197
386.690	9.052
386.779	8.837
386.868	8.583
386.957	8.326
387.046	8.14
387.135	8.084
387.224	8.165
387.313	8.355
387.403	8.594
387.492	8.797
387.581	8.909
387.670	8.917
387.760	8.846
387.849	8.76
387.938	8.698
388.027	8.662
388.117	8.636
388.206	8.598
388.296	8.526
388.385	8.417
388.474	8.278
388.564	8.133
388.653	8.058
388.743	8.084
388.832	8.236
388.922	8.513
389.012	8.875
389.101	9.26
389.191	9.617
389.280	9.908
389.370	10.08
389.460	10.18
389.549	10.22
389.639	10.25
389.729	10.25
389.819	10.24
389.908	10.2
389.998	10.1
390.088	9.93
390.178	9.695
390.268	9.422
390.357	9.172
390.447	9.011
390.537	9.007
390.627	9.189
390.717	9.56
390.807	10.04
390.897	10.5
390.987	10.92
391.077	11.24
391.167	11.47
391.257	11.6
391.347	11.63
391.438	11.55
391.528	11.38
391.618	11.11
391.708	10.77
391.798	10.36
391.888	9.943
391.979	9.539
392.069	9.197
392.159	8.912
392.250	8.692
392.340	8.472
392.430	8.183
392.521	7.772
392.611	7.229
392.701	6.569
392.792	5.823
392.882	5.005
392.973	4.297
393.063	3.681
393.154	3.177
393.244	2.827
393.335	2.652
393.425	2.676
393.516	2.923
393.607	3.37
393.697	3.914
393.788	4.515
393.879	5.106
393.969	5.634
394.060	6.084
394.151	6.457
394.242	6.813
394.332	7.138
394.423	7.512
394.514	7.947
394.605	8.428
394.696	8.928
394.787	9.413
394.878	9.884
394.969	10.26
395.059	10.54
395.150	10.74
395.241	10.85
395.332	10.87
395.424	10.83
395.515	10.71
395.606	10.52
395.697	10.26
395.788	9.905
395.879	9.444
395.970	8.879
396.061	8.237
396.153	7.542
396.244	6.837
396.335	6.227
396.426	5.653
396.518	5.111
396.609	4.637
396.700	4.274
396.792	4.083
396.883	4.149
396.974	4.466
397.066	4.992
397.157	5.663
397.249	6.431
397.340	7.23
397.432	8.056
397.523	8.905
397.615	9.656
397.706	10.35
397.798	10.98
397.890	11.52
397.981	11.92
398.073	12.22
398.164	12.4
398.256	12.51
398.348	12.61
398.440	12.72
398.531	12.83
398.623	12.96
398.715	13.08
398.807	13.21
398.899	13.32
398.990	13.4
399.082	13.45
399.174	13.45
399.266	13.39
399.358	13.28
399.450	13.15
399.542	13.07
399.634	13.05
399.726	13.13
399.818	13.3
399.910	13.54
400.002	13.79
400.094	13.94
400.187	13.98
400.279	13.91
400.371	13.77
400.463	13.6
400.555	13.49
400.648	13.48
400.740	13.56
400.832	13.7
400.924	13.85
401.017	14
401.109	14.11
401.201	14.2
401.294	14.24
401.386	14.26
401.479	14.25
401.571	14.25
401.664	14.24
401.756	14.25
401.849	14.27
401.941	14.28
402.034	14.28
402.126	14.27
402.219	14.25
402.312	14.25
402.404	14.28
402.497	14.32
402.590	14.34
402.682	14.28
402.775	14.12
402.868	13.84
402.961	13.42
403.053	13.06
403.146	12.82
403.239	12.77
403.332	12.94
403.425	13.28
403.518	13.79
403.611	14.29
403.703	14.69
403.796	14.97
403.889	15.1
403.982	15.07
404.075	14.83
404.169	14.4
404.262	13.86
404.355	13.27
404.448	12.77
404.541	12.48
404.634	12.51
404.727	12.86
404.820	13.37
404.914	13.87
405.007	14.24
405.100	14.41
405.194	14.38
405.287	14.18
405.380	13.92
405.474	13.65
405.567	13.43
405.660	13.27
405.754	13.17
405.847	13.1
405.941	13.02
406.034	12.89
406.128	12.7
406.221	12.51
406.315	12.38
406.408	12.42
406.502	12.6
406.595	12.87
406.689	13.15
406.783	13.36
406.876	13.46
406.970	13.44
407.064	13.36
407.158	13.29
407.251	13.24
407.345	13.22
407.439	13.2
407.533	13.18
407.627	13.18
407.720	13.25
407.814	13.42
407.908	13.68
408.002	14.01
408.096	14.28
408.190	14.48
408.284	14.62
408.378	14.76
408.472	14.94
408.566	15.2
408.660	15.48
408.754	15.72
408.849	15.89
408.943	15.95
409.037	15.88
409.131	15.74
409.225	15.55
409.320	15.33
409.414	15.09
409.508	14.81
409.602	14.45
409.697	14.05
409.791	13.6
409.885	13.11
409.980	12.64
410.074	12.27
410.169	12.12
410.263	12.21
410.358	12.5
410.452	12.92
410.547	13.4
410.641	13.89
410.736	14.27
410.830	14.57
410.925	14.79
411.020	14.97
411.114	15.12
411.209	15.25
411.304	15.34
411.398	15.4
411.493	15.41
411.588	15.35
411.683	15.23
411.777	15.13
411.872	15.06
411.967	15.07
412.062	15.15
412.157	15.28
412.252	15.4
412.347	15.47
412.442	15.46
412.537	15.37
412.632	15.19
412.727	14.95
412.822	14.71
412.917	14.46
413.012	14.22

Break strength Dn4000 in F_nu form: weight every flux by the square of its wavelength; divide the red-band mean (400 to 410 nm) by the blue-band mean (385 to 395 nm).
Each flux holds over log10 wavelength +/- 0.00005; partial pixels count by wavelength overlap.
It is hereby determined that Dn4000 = 1.79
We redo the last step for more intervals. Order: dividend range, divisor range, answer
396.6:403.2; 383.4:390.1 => 1.55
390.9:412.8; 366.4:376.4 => 1.54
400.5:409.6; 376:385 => 1.76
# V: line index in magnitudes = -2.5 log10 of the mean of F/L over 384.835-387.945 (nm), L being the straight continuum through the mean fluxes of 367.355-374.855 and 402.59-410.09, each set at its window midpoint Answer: 0.28 mag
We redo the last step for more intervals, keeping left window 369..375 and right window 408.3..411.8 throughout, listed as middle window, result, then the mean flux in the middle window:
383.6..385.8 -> 0.30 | 8.1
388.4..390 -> 0.22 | 9.32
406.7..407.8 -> 0.07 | 13.3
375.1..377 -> 0.03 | 9.11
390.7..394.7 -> 0.49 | 7.56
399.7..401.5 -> -0.06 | 13.8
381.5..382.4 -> 0.38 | 7.28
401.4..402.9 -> -0.07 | 14.2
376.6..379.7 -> -0.12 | 10.9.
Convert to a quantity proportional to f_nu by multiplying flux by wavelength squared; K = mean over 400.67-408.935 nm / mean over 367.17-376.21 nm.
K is 1.81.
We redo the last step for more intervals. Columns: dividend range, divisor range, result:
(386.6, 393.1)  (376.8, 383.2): 1.00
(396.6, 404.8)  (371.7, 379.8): 1.57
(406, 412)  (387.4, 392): 1.61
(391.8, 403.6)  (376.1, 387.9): 1.27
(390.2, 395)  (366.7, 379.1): 0.91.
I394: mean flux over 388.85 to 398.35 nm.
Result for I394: 8.4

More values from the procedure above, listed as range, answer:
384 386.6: 8.54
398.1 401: 13.3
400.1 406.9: 13.7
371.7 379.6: 9.14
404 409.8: 13.9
